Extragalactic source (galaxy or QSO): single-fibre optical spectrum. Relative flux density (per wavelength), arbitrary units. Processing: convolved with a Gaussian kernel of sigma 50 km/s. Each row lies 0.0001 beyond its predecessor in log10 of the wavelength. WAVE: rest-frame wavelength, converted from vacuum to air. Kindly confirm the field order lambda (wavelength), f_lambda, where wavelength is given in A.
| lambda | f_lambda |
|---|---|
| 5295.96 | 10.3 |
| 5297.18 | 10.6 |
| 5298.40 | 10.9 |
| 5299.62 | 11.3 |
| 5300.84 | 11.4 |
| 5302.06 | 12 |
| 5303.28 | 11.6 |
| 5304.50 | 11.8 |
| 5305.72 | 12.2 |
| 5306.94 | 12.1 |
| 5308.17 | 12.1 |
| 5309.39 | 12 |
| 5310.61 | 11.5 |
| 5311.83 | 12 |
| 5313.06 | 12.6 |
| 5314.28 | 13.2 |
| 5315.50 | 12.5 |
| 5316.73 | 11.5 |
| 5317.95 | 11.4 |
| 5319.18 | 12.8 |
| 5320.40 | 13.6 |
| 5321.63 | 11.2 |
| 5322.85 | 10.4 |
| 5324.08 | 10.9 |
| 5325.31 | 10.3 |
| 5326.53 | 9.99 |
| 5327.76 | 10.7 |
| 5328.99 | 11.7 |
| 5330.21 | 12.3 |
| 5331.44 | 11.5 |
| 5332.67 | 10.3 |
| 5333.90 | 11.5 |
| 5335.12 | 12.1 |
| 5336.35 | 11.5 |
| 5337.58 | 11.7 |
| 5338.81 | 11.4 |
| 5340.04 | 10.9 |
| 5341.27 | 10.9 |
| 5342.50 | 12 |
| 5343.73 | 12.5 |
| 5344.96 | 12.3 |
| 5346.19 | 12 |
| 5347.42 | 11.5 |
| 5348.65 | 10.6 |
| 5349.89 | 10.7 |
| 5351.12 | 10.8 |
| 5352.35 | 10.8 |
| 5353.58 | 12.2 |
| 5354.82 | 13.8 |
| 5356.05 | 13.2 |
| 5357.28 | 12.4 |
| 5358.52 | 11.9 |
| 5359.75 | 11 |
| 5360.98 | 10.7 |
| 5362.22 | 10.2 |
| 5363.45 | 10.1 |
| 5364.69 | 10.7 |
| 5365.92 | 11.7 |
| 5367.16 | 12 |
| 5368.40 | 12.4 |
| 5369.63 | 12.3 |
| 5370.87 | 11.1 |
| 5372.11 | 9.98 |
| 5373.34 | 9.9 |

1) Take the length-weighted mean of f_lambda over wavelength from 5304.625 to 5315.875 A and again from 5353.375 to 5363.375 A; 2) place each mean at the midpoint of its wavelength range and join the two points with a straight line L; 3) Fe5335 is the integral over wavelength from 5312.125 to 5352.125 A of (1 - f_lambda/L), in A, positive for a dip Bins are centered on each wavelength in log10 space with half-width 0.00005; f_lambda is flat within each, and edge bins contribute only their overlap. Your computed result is 1.7 A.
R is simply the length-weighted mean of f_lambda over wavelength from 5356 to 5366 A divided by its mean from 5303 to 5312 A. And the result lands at 0.94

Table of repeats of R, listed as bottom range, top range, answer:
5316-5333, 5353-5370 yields 1.04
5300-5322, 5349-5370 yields 0.96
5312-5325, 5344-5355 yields 0.97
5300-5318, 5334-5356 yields 0.97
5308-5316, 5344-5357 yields 0.96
